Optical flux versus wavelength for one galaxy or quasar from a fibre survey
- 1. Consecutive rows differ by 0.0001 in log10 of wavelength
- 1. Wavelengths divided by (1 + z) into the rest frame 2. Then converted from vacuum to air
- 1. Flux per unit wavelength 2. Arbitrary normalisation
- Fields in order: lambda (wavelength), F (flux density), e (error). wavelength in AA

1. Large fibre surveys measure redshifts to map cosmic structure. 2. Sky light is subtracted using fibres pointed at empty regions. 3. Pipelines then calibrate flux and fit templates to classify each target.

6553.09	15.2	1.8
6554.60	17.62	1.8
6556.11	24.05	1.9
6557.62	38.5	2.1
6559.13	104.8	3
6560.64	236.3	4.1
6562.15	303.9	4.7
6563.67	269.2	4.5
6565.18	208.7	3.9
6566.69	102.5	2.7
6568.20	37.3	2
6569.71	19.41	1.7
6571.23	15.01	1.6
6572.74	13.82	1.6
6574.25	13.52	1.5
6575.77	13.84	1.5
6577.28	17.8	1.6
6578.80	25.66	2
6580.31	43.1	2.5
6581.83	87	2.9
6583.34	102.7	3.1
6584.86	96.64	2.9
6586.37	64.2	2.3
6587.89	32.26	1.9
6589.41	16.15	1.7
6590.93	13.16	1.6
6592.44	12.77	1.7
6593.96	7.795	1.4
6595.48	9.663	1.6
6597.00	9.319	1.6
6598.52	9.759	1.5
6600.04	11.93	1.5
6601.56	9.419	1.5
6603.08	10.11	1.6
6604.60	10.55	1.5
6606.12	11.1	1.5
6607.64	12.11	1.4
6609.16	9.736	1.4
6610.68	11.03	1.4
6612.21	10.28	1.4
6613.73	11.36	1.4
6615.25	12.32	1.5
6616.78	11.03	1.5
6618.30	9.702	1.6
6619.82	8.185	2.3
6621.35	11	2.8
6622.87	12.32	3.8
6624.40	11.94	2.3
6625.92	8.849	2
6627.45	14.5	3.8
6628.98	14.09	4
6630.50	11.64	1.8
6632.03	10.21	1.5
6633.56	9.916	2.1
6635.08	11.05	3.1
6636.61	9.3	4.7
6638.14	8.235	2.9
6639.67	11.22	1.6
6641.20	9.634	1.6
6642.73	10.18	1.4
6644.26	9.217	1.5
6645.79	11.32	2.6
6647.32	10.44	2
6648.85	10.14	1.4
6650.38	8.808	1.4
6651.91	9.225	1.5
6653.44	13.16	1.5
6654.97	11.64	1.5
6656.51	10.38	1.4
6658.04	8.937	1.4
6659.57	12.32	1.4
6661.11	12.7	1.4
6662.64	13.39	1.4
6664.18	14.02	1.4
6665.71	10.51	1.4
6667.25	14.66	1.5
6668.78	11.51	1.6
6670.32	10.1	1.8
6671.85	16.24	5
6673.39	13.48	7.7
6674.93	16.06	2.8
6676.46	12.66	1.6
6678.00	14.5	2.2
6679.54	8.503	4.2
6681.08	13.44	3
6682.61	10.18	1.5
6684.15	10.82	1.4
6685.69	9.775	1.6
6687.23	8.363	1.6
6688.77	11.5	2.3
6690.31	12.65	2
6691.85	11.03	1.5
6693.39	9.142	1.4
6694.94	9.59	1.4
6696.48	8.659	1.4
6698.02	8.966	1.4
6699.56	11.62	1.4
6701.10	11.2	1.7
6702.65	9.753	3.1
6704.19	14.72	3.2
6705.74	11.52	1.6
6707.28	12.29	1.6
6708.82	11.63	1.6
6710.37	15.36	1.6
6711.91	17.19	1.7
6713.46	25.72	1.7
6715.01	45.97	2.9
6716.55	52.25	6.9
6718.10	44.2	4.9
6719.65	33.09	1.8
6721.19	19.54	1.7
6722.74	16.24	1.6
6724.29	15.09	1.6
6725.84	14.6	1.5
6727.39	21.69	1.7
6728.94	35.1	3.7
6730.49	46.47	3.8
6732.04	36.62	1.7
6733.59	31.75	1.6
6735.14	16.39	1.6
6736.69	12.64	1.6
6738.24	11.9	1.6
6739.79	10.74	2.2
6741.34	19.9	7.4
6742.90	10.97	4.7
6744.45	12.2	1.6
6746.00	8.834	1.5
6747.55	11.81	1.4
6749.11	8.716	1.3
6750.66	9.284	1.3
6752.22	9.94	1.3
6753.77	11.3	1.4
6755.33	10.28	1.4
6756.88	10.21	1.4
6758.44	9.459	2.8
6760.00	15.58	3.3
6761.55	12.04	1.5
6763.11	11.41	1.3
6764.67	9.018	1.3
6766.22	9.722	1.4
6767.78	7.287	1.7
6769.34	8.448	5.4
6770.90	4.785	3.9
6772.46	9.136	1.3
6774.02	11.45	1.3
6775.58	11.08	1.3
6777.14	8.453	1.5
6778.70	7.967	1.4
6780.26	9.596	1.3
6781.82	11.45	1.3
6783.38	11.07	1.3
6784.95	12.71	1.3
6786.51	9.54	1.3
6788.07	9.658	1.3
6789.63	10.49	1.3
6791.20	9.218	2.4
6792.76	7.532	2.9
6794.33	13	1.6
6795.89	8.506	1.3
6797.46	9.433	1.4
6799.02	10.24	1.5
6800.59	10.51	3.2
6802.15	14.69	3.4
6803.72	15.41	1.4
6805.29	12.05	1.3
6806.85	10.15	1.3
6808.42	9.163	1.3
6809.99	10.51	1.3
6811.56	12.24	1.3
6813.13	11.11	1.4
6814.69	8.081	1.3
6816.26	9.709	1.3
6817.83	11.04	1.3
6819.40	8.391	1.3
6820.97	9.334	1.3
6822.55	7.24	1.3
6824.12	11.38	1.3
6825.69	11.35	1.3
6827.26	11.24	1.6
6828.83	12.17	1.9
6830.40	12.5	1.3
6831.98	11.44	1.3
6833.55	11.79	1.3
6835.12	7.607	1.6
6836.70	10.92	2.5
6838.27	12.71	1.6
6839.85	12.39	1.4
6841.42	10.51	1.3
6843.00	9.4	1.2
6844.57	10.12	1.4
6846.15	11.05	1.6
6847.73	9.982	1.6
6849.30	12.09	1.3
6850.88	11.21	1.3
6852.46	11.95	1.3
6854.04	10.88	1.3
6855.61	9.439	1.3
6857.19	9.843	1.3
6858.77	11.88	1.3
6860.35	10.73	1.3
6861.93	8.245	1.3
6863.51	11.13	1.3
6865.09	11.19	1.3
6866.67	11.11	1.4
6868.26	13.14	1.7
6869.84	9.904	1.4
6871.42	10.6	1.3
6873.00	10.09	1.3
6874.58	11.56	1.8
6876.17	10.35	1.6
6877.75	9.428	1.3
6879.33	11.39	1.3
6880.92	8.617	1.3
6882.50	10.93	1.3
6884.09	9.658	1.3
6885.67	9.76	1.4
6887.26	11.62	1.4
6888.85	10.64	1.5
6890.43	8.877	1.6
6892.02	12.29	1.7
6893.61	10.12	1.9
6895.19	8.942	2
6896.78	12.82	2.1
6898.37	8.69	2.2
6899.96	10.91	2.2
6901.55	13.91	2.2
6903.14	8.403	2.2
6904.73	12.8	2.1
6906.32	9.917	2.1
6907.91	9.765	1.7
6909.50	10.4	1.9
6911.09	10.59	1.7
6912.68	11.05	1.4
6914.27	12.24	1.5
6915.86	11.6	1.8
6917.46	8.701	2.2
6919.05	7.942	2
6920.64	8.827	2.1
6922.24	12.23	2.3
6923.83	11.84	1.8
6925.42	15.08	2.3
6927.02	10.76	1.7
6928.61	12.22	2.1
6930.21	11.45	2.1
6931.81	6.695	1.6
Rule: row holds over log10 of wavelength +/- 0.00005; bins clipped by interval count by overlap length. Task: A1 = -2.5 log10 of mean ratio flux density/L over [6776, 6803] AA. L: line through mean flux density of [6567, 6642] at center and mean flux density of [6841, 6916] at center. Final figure 0.31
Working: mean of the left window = 20.1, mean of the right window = 10.7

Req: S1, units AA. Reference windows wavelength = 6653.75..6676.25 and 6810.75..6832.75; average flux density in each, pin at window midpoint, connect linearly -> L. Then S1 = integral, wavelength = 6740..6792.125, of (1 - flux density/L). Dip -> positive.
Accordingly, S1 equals 4.0 AA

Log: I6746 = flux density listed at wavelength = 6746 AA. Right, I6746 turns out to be 8.834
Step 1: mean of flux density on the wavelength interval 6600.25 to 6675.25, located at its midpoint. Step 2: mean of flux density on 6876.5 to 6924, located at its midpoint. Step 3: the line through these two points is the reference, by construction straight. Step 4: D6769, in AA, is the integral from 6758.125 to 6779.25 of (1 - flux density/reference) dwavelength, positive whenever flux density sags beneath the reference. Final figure 2.2 AA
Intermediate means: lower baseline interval 11.2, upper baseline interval 10.5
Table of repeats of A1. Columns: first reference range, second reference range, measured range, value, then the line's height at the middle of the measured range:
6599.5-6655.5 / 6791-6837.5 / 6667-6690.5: -0.133 mag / 10.7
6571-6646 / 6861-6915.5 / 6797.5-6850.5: 0.154 mag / 12.5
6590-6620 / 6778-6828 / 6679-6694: -0.003 mag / 10.6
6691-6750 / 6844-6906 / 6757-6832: 0.395 mag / 15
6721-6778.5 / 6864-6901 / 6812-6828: 0.241 mag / 12.4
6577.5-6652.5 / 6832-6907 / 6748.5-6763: 0.289 mag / 14.1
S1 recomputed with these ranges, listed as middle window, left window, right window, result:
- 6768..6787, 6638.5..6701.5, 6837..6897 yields 2.37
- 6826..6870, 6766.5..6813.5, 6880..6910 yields -2.58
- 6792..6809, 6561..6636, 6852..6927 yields 7.13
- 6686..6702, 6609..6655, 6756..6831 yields 0.47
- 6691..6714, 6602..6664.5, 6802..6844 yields -3.31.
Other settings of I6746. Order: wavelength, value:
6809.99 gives 10.51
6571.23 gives 15.01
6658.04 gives 8.937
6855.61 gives 9.439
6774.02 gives 11.45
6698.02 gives 8.966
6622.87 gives 12.32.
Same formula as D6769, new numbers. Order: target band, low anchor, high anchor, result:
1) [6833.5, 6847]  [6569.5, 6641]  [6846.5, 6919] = 1.5 AA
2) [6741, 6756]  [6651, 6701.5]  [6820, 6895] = 0.1 AA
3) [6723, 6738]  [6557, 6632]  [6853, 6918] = 1.8 AA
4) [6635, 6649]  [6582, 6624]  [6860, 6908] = 6.8 AA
